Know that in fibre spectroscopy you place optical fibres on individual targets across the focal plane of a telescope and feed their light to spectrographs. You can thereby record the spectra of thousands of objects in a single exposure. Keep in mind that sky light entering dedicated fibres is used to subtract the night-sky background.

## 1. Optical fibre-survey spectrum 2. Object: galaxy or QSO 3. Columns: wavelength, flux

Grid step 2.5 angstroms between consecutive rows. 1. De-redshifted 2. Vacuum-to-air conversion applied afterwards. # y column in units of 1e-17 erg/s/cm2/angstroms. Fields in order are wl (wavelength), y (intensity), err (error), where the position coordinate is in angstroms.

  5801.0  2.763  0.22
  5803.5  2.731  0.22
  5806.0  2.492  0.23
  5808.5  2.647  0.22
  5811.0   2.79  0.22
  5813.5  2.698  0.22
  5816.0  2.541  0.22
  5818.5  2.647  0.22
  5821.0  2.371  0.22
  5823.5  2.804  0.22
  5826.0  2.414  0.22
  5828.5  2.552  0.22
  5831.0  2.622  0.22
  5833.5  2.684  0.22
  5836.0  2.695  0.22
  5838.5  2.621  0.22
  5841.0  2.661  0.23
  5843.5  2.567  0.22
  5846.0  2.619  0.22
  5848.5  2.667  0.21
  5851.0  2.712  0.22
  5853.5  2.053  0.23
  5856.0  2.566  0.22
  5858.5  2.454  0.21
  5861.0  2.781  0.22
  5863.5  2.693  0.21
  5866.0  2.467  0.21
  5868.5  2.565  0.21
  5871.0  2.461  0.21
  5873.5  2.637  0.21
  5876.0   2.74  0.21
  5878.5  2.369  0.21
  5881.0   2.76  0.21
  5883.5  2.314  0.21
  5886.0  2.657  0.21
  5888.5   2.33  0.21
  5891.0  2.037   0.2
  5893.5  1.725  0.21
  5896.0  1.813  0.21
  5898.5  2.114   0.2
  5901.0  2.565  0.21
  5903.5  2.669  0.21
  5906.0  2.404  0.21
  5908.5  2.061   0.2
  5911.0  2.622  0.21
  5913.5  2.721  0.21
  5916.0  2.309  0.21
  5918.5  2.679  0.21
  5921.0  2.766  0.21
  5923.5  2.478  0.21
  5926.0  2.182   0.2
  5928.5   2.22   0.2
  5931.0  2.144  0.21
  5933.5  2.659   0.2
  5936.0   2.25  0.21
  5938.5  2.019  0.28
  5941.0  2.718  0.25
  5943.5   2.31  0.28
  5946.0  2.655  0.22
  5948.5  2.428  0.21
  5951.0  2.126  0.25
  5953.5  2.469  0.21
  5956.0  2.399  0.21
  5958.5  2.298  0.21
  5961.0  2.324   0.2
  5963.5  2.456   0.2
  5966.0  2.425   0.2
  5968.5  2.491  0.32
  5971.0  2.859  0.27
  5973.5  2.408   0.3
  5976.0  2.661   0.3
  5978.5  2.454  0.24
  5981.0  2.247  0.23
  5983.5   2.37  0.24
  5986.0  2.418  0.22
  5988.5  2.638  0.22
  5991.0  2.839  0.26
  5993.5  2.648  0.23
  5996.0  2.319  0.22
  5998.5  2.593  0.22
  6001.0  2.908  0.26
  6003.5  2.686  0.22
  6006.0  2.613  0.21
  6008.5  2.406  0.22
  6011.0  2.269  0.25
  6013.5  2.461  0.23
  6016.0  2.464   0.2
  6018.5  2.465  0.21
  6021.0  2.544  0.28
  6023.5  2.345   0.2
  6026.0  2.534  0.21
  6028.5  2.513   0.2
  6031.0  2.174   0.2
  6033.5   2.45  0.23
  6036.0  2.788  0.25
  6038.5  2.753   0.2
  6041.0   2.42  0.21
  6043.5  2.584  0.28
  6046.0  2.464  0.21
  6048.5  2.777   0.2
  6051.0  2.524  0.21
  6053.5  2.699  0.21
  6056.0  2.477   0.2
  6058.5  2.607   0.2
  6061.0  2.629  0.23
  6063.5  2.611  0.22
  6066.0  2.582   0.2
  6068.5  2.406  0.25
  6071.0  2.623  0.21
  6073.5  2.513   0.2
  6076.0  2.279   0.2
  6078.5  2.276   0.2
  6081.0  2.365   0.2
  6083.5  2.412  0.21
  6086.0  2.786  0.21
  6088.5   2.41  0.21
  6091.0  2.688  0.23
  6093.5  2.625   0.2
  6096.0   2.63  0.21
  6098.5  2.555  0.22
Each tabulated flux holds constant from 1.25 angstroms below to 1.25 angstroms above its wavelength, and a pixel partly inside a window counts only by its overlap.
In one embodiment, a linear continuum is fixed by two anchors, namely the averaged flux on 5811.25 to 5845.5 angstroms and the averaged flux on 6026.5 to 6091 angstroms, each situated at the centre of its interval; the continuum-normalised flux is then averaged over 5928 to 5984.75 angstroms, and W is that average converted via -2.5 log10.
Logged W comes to 0.067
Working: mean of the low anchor 2.61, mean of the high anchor 2.53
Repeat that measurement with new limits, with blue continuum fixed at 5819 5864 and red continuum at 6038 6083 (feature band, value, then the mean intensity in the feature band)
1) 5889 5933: 0.105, 2.33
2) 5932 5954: 0.070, 2.4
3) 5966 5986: 0.026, 2.49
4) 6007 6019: 0.055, 2.41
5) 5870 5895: 0.078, 2.4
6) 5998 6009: -0.049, 2.66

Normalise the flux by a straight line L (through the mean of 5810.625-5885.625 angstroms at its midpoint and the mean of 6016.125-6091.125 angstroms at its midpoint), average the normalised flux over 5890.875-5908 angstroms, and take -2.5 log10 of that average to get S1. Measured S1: 0.17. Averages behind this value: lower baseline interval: 2.58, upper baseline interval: 2.52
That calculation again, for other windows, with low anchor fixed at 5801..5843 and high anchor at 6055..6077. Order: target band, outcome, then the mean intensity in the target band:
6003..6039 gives 0.03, 2.49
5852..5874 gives 0.04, 2.52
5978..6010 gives 0.00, 2.55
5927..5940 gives 0.14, 2.27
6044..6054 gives -0.03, 2.61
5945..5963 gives 0.08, 2.38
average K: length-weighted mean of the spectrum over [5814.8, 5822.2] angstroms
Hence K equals 2.52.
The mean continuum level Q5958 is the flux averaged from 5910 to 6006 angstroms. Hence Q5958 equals 2.48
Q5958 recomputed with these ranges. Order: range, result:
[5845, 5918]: 2.45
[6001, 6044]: 2.51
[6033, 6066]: 2.6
